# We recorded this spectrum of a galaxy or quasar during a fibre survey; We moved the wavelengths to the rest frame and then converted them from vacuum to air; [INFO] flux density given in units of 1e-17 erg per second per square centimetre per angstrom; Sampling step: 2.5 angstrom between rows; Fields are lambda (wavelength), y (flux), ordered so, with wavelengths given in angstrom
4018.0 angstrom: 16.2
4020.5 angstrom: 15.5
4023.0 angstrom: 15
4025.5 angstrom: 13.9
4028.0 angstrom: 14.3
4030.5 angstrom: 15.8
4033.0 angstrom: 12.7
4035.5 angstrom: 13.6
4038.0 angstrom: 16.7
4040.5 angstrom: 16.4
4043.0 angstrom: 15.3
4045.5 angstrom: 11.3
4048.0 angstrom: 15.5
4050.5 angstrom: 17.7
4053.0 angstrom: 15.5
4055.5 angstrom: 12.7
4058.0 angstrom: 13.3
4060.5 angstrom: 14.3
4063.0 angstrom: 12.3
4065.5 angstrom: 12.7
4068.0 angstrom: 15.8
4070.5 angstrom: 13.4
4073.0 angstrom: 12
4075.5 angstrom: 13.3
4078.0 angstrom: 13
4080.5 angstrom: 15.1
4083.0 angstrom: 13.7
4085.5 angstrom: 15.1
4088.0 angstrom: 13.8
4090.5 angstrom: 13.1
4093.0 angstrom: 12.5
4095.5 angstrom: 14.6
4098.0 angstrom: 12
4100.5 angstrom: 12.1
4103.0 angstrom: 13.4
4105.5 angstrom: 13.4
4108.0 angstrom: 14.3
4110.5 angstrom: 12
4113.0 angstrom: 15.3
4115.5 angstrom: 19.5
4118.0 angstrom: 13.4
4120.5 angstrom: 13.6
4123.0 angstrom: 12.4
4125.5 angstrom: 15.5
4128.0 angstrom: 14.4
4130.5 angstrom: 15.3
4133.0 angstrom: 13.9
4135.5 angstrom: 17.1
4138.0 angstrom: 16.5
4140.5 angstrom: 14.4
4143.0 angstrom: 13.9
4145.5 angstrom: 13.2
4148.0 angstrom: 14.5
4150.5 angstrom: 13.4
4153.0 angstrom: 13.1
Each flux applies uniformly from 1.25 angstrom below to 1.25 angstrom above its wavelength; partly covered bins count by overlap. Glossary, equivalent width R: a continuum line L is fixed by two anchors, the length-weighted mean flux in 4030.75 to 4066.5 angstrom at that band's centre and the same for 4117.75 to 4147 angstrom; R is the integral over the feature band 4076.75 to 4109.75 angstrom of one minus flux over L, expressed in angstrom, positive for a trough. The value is 2.07 angstrom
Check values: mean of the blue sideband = 14.3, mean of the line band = 13.5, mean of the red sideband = 14.5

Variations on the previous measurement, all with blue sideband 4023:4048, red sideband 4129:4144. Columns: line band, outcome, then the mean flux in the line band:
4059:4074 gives 1.3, 13.4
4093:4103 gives 1.4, 12.9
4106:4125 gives 0.9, 14.4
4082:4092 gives 0.7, 13.9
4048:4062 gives -0.1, 14.7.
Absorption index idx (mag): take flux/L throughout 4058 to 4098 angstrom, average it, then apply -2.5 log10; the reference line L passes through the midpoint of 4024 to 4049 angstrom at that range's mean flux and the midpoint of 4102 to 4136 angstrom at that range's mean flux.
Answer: 0.07 mag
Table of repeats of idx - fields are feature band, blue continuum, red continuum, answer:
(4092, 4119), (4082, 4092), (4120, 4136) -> 0.02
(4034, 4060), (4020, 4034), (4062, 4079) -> -0.06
